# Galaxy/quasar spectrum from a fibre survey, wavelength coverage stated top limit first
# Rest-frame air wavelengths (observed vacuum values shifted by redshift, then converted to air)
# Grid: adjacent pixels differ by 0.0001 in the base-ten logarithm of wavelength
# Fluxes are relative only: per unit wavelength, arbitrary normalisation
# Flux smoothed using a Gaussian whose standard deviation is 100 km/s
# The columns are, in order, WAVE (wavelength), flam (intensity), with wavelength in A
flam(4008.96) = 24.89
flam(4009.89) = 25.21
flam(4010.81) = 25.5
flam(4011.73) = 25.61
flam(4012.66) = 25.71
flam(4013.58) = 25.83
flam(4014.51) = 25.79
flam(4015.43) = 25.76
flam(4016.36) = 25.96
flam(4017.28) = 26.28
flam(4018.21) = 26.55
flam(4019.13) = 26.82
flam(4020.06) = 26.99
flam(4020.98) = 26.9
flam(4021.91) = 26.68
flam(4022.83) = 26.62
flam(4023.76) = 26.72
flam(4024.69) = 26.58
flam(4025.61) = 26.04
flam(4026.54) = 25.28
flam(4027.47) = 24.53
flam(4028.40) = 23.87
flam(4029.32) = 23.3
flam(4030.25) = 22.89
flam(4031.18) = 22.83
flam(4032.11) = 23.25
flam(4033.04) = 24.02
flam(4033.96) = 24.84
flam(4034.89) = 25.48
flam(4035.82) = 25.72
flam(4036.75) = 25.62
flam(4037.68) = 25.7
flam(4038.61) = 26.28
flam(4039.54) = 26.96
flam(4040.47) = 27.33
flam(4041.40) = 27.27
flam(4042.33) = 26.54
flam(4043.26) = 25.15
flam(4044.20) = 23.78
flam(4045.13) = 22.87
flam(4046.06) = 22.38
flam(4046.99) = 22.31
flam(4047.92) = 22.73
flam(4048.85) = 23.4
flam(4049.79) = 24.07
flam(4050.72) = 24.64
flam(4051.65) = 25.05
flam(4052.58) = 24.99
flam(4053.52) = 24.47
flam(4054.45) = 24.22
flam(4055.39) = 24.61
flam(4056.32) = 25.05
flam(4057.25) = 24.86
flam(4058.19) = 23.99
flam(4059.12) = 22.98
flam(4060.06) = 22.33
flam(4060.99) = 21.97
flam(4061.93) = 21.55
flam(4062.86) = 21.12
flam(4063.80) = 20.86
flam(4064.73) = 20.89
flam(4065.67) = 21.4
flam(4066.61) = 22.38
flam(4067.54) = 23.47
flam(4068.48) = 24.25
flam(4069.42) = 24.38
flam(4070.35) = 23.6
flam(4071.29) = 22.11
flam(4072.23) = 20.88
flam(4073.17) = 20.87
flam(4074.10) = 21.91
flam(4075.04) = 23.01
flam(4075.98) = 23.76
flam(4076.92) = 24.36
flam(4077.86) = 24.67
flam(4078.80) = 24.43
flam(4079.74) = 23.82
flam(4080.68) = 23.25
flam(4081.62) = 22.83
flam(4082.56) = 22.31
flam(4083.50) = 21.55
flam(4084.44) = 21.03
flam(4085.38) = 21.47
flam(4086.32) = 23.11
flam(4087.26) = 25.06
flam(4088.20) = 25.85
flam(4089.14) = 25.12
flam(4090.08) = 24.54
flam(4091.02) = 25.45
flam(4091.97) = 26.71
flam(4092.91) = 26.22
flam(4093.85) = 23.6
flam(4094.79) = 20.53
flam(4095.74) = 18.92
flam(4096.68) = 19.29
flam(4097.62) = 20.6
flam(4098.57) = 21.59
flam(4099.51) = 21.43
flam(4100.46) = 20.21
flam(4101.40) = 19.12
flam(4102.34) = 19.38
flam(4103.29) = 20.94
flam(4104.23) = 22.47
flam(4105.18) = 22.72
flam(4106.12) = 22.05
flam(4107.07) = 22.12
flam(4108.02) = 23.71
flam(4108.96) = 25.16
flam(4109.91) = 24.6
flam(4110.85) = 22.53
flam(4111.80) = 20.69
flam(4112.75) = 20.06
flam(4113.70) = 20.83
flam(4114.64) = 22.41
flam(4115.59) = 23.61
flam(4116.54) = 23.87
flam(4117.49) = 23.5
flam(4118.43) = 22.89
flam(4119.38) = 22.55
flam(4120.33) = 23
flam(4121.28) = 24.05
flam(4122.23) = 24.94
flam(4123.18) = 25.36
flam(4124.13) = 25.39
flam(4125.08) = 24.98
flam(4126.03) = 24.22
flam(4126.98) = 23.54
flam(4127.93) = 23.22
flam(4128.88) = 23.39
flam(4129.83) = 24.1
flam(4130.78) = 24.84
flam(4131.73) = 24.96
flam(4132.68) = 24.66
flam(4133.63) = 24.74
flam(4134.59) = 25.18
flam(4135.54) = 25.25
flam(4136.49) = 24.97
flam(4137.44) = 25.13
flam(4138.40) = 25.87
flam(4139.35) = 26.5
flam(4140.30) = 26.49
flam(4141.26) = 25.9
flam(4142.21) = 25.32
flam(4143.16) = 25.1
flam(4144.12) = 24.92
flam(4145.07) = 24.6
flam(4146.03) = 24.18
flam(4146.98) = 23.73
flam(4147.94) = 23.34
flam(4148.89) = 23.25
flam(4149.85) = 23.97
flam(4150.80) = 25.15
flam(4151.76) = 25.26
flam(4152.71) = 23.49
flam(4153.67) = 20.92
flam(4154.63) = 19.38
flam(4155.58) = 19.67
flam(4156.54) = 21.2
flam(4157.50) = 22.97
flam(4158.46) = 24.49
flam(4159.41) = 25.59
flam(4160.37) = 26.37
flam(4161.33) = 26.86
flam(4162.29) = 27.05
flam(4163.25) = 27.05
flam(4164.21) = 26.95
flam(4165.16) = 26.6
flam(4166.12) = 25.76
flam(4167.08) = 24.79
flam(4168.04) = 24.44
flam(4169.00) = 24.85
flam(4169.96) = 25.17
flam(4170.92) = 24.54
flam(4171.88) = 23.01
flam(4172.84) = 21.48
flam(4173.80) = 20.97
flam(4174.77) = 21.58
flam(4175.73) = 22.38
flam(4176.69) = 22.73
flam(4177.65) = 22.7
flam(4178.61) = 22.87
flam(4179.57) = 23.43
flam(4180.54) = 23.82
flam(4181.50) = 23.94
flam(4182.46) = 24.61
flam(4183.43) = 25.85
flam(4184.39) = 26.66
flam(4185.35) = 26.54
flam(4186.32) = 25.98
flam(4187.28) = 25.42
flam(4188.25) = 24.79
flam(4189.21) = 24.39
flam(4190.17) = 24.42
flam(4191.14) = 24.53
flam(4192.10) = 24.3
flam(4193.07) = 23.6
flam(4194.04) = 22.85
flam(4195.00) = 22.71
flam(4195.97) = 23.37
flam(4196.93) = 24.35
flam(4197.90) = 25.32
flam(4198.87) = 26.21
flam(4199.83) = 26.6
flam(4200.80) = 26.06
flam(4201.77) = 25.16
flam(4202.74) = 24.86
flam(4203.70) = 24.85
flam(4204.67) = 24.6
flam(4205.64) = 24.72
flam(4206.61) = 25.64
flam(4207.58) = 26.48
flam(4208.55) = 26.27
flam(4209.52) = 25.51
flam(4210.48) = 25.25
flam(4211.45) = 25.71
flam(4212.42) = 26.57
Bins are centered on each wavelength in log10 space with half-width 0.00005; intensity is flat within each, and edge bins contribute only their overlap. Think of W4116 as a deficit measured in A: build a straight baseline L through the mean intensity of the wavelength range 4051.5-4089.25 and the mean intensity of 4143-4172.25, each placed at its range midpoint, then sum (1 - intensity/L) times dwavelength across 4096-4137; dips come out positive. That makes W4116 1.4 A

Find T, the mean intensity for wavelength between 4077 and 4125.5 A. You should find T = 22.9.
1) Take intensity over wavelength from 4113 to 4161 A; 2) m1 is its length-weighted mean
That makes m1 24.1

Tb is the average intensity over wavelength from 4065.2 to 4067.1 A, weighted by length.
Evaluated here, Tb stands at 21.9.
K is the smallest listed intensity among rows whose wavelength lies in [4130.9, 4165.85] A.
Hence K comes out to 19.38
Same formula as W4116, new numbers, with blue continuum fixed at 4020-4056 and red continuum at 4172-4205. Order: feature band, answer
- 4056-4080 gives 1.86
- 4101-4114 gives 1.42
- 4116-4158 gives 0.64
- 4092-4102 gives 1.33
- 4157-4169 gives -0.67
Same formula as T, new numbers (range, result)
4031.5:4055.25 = 24.7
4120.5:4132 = 24.4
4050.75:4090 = 23.2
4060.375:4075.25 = 22.2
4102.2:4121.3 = 22.5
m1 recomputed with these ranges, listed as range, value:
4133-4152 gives 24.9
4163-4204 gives 24.5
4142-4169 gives 24.4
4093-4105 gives 20.9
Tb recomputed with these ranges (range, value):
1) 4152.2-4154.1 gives 22.3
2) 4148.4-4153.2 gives 24.2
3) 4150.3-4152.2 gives 25.2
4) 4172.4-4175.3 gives 21.3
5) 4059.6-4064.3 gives 21.6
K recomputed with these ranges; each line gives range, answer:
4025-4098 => 18.92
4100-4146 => 19.12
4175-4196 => 22.38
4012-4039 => 22.83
